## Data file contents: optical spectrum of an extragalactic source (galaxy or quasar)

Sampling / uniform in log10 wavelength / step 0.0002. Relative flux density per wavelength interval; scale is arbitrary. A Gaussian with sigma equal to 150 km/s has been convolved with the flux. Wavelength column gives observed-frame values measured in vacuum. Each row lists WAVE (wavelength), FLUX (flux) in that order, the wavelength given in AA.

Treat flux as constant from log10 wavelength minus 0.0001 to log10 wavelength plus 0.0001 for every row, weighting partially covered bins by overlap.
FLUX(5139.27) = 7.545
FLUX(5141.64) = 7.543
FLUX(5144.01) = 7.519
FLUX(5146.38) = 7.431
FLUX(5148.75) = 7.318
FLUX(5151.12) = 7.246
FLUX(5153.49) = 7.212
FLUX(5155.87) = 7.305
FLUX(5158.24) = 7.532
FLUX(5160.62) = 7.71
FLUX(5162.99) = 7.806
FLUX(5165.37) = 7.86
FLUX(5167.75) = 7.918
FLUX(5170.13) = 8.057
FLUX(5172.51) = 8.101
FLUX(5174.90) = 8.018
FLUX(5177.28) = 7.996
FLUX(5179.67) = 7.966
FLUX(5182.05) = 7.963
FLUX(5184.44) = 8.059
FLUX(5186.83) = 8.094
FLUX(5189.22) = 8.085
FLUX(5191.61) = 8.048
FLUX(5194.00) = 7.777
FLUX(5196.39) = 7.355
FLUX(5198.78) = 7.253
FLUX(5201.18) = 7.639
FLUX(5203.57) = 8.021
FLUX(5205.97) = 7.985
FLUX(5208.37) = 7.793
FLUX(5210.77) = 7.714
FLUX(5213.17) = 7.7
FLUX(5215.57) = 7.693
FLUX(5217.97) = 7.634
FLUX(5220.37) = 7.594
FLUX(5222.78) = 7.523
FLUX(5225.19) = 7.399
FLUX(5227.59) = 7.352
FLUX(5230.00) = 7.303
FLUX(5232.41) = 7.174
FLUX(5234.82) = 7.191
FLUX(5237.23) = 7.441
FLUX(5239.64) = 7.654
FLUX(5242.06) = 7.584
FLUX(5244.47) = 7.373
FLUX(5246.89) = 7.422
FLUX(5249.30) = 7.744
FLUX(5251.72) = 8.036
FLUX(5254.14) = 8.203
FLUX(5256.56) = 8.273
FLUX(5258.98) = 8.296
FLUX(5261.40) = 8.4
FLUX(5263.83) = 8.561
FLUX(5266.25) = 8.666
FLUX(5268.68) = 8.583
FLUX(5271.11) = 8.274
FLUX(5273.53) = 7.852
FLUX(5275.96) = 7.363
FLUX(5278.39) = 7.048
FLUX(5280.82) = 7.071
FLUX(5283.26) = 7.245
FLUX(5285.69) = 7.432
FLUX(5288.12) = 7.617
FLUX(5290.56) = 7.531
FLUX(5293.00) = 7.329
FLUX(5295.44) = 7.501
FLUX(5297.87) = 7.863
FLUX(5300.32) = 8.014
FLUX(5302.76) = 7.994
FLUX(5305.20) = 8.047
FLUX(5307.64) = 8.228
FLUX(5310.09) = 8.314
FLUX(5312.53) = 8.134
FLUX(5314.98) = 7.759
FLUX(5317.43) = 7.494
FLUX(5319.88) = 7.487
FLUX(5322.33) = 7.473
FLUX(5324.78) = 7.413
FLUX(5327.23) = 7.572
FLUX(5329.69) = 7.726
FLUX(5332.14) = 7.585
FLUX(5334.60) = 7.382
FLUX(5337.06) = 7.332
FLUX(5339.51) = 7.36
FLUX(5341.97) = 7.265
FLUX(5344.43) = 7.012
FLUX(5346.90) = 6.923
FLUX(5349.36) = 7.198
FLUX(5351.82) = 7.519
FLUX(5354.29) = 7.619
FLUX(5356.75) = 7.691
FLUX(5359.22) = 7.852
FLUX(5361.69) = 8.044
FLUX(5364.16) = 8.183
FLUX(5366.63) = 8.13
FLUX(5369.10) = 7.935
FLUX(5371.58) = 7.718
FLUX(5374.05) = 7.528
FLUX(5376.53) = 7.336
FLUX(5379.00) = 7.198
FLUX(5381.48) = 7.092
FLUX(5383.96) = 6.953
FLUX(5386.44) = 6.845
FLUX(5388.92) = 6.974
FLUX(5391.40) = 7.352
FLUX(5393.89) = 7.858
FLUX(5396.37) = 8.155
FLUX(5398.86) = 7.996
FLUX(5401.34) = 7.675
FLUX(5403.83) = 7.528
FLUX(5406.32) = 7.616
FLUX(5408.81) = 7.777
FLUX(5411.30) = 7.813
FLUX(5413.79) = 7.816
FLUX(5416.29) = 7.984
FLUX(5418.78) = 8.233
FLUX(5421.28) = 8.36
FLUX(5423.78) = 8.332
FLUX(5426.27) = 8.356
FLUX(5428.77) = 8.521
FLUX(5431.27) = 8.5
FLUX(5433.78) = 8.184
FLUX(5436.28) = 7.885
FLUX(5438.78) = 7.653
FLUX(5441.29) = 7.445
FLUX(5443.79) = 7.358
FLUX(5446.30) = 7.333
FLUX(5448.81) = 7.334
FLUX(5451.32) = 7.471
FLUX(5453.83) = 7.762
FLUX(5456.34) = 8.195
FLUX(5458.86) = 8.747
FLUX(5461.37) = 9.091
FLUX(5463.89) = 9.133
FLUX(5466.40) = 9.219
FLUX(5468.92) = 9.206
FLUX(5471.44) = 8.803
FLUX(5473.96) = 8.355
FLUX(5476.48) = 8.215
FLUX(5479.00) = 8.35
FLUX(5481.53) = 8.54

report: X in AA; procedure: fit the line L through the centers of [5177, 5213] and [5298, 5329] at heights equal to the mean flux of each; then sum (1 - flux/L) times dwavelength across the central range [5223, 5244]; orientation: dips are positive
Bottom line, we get 1.2 AA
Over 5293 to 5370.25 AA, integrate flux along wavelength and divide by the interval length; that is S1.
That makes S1 7.67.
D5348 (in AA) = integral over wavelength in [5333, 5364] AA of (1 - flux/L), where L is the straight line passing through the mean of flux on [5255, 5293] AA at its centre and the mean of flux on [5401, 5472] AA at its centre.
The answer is 2.0 AA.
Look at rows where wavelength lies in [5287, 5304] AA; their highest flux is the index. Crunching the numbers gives 8.014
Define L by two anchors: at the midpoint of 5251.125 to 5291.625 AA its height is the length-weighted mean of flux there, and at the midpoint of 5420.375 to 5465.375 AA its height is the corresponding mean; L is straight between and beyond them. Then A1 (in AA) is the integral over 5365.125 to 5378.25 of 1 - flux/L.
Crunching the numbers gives 0.5 AA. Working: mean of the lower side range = 7.91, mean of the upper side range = 8.1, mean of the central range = 7.72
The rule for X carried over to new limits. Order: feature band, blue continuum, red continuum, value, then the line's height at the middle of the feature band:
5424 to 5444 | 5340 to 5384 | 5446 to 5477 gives 0.3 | 8.17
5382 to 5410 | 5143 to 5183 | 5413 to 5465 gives 1.8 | 8.02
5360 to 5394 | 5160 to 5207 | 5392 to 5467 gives 2.1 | 8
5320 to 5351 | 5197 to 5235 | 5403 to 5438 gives 2.0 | 7.86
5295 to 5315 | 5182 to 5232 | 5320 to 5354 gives -1.5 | 7.46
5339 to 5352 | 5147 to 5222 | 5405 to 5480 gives 1.4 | 8.01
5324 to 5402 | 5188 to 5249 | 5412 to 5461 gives 3.4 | 7.86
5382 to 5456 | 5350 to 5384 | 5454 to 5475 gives 4.4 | 8.26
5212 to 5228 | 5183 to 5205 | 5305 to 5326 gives 0.5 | 7.81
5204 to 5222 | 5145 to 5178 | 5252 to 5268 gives 0.7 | 8.05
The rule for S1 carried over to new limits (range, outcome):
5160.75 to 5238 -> 7.74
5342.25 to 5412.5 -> 7.55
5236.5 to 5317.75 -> 7.84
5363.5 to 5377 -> 7.81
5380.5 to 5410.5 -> 7.49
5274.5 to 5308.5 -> 7.59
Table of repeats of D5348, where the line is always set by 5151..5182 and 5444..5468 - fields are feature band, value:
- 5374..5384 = 1.1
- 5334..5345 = 1.0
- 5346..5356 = 0.9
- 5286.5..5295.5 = 0.5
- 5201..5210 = 0.0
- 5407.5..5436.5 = 0.1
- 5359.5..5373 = 0.2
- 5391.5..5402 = 0.3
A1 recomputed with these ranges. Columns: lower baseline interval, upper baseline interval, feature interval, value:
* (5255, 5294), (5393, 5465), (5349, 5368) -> 0.3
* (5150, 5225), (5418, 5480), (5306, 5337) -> 1.2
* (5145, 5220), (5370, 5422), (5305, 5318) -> -0.6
